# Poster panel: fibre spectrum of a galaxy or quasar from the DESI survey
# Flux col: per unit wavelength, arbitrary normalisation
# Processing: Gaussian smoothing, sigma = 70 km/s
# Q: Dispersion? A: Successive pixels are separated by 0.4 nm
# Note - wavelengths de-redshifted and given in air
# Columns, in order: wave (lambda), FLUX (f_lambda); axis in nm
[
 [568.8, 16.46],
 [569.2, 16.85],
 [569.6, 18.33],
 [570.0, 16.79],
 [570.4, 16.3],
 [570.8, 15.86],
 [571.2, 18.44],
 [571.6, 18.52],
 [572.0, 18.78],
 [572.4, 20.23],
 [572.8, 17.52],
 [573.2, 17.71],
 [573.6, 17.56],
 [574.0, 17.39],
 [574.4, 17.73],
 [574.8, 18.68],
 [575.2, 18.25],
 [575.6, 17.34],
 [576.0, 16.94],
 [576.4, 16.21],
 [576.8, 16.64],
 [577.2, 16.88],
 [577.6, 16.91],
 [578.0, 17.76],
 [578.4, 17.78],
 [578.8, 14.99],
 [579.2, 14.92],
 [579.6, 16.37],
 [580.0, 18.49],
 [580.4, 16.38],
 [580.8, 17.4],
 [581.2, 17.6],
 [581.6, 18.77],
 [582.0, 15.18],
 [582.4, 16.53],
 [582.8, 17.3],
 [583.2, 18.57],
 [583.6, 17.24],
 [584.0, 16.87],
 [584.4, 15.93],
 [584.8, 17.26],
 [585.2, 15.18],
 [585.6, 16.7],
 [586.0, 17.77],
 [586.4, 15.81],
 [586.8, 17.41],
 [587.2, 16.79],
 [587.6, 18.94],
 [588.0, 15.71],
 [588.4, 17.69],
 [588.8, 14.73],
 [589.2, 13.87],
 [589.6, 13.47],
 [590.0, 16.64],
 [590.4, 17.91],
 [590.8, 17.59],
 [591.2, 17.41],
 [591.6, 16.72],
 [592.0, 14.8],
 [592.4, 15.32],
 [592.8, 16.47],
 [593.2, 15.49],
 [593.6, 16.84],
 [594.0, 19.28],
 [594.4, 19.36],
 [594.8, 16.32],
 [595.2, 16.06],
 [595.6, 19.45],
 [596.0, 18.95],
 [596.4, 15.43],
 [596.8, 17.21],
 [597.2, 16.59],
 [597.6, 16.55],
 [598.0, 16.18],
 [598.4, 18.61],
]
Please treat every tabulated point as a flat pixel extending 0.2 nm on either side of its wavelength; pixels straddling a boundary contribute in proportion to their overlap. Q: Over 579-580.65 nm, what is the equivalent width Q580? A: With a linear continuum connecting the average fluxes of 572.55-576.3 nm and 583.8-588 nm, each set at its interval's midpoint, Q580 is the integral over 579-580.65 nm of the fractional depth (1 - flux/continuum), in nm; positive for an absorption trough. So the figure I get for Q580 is 0.067 nm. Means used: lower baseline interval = 17.7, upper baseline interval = 16.8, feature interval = 16.6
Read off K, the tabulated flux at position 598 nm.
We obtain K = 16.18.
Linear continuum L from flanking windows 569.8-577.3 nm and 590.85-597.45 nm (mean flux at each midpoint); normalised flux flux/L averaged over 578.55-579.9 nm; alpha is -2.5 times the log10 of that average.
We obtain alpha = 0.11 mag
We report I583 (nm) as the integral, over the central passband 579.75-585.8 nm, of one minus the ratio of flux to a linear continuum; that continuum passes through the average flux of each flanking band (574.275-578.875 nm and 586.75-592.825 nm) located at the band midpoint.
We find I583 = -0.08 nm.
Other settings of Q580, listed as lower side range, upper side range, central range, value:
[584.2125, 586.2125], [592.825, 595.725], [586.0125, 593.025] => 0.26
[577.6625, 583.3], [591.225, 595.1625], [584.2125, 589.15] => 0.08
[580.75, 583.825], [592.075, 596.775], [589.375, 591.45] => 0.07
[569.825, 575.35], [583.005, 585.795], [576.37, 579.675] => 0.16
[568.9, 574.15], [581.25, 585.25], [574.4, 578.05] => 0.02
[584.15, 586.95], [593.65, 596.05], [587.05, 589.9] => 0.19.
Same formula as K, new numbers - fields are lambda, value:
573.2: 17.71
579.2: 14.92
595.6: 19.45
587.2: 16.79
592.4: 15.32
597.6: 16.55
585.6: 16.7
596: 18.95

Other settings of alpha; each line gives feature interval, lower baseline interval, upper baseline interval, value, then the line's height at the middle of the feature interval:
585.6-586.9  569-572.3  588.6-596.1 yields 0.00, 16.9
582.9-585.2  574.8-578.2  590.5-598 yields 0.01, 17.1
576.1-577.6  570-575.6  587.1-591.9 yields 0.05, 17.5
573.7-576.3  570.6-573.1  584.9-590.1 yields 0.01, 17.8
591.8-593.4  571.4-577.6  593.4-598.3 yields 0.13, 17.4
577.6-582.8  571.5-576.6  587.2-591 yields 0.02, 17.3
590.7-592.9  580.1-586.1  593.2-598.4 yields 0.06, 17.2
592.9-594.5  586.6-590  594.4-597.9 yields -0.05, 16.8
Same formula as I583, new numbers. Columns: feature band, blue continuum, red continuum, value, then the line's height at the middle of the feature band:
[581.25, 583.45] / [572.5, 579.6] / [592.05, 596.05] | -0.02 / 17.2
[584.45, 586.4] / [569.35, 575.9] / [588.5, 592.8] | -0.01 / 16.5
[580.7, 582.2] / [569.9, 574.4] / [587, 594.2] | -0.01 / 17.1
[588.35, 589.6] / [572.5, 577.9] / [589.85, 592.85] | 0.14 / 16.7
